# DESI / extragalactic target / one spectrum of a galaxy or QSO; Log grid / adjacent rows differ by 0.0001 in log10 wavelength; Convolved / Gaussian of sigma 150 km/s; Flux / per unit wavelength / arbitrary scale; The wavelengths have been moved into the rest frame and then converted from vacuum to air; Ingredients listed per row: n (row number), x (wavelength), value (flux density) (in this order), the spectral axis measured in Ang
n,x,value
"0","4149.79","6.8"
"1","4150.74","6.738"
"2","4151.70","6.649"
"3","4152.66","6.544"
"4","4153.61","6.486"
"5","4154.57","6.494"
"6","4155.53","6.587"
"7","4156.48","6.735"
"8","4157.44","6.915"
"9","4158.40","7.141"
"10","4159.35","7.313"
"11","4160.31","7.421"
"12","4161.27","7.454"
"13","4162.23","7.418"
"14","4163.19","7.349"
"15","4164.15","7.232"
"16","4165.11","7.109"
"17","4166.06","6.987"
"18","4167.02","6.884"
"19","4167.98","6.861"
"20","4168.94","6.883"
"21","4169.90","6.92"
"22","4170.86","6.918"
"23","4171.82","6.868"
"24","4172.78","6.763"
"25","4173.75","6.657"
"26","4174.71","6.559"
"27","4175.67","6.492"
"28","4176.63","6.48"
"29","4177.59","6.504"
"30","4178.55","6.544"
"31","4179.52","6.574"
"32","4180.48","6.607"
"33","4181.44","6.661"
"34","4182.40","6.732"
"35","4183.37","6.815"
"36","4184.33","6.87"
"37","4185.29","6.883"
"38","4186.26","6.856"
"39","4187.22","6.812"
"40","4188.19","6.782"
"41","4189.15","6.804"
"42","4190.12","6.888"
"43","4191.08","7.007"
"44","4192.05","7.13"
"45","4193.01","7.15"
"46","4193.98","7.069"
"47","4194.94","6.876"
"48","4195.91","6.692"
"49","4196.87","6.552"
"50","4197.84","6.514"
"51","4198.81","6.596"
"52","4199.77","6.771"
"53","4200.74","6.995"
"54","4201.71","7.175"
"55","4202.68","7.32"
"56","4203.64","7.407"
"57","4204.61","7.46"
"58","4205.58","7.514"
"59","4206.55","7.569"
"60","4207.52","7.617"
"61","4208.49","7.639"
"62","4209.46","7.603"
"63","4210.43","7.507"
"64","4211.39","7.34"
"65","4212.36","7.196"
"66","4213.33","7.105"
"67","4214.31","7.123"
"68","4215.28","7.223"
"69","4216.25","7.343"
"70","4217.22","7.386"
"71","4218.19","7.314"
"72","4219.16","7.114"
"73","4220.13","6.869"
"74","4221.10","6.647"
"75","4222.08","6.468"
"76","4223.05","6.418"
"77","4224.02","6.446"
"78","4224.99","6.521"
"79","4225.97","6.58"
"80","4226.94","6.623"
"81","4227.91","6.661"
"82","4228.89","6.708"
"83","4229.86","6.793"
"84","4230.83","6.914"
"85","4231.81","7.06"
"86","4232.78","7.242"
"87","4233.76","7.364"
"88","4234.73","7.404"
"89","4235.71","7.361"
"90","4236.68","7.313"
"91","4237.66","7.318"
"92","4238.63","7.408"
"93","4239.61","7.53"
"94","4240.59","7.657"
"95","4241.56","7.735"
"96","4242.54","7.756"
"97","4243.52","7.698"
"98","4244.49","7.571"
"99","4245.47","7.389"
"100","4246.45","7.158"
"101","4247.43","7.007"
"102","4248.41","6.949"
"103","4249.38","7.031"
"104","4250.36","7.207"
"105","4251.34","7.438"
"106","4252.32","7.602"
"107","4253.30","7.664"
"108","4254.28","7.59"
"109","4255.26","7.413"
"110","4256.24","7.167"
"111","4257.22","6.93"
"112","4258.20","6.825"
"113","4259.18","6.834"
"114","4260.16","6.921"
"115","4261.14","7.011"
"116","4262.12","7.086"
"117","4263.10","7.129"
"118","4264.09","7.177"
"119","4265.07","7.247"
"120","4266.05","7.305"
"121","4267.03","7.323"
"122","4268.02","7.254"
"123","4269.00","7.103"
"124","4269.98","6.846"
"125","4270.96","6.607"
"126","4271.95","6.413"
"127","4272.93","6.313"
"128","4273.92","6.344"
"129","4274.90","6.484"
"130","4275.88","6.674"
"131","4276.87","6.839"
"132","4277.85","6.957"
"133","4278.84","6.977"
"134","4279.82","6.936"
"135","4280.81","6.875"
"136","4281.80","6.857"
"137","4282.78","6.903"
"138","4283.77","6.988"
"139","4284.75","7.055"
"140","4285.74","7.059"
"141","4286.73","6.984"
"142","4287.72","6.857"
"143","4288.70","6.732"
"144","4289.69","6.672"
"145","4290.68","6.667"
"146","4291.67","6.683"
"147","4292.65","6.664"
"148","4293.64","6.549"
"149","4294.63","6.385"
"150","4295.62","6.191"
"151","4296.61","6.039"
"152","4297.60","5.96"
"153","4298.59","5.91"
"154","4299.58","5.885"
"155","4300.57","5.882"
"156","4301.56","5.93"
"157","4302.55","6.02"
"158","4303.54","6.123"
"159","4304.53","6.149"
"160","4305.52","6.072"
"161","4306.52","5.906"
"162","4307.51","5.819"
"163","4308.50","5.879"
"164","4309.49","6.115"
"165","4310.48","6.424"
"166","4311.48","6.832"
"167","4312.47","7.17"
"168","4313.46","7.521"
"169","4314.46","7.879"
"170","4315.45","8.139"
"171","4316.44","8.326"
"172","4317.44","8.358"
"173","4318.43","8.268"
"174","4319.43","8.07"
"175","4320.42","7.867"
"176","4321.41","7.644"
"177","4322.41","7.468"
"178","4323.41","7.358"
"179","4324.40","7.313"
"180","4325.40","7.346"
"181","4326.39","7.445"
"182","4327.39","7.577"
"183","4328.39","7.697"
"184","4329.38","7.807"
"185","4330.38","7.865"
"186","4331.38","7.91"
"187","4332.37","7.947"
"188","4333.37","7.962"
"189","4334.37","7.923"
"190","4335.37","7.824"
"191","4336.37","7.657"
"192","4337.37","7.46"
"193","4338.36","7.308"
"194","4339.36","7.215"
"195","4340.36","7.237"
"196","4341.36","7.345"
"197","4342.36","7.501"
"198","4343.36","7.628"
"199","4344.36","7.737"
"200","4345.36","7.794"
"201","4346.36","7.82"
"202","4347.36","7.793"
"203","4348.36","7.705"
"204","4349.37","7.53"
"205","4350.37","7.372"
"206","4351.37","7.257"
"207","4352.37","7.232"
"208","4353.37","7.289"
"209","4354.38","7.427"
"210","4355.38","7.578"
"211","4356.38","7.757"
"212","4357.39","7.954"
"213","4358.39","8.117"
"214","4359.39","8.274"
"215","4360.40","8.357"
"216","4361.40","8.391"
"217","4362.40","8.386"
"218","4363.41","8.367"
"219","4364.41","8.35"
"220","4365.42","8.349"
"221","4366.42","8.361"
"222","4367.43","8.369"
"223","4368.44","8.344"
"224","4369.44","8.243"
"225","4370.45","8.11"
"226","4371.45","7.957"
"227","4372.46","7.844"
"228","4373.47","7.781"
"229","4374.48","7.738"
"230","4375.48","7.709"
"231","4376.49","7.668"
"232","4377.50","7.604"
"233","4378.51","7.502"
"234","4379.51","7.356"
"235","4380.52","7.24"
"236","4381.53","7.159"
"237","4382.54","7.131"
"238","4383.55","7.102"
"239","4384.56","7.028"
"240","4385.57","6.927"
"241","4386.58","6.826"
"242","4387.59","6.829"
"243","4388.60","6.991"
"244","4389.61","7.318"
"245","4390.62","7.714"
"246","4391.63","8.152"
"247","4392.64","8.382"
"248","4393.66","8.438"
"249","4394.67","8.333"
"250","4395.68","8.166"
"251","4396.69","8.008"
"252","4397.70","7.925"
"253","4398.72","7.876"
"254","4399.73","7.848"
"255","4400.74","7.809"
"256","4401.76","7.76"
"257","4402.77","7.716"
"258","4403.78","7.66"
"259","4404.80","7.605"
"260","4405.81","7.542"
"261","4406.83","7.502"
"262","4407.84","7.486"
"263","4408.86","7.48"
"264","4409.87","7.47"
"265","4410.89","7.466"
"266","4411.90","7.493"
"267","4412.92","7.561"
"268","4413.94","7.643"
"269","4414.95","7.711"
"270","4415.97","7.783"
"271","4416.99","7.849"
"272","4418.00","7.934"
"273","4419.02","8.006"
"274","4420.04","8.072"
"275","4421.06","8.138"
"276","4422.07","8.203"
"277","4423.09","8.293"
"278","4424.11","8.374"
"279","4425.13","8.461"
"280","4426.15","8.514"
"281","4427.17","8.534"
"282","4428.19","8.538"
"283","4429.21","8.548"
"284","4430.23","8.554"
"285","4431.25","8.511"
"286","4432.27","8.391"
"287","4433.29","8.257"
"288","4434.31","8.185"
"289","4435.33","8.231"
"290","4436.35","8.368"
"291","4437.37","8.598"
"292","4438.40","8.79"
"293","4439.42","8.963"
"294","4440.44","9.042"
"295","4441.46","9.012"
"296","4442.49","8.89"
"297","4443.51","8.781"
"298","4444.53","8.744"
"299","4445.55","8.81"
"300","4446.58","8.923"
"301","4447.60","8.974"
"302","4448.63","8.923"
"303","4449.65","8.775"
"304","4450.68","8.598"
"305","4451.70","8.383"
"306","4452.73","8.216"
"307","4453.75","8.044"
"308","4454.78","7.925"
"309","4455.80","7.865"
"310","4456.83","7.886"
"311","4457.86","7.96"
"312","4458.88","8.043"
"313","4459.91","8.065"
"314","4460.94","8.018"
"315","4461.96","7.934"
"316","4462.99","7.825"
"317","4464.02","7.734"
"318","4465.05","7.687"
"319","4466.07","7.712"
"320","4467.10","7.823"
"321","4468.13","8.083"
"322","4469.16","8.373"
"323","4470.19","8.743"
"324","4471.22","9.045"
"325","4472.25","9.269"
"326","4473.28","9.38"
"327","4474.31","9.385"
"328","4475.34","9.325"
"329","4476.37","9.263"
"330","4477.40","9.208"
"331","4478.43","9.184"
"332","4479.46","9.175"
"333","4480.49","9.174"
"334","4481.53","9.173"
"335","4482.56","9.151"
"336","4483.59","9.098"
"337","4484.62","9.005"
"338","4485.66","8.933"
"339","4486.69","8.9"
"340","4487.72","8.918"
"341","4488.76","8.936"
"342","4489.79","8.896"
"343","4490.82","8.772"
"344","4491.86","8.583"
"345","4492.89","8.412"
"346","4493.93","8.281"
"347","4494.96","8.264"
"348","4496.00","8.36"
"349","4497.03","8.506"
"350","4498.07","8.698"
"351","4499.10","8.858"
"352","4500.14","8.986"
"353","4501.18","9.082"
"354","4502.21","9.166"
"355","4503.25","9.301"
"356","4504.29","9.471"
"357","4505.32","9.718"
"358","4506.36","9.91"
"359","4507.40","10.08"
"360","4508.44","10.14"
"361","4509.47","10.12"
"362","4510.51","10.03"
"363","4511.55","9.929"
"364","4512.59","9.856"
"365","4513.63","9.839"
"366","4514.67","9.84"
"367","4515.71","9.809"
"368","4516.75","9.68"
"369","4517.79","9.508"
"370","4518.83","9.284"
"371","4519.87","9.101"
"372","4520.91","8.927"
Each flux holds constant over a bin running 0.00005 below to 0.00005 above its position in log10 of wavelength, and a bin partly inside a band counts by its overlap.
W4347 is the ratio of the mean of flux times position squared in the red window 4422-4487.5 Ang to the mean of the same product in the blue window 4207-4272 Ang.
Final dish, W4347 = 1.32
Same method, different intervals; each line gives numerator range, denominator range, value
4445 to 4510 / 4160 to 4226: 1.43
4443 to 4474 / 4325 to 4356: 1.16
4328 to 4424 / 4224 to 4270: 1.14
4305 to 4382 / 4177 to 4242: 1.16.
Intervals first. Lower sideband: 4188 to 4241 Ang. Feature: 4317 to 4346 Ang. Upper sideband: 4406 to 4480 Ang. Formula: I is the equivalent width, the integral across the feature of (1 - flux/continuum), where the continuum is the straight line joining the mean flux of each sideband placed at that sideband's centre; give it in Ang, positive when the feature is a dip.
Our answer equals 0.2 Ang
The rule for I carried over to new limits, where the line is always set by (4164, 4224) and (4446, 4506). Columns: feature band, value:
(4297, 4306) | 1.9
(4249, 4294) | 2.8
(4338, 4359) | 0.9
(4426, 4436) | 0.0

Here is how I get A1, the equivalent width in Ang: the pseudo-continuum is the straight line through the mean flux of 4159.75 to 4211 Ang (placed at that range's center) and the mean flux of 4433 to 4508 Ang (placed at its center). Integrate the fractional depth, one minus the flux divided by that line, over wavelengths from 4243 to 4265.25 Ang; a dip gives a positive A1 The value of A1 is 0.5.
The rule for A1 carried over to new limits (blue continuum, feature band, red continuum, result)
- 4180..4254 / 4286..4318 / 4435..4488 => 4.4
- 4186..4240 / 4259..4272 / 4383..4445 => 0.5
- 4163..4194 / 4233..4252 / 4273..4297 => -1.7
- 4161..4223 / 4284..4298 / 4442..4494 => 1.8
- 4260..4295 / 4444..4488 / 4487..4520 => 1.3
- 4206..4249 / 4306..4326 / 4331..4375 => 0.9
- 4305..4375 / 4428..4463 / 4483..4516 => 0.9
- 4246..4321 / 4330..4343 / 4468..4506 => -0.4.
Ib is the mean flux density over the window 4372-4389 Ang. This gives 7.32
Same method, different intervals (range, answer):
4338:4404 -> 7.73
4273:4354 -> 7.08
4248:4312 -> 6.72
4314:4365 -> 7.76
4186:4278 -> 7.08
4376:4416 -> 7.58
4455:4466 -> 7.9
